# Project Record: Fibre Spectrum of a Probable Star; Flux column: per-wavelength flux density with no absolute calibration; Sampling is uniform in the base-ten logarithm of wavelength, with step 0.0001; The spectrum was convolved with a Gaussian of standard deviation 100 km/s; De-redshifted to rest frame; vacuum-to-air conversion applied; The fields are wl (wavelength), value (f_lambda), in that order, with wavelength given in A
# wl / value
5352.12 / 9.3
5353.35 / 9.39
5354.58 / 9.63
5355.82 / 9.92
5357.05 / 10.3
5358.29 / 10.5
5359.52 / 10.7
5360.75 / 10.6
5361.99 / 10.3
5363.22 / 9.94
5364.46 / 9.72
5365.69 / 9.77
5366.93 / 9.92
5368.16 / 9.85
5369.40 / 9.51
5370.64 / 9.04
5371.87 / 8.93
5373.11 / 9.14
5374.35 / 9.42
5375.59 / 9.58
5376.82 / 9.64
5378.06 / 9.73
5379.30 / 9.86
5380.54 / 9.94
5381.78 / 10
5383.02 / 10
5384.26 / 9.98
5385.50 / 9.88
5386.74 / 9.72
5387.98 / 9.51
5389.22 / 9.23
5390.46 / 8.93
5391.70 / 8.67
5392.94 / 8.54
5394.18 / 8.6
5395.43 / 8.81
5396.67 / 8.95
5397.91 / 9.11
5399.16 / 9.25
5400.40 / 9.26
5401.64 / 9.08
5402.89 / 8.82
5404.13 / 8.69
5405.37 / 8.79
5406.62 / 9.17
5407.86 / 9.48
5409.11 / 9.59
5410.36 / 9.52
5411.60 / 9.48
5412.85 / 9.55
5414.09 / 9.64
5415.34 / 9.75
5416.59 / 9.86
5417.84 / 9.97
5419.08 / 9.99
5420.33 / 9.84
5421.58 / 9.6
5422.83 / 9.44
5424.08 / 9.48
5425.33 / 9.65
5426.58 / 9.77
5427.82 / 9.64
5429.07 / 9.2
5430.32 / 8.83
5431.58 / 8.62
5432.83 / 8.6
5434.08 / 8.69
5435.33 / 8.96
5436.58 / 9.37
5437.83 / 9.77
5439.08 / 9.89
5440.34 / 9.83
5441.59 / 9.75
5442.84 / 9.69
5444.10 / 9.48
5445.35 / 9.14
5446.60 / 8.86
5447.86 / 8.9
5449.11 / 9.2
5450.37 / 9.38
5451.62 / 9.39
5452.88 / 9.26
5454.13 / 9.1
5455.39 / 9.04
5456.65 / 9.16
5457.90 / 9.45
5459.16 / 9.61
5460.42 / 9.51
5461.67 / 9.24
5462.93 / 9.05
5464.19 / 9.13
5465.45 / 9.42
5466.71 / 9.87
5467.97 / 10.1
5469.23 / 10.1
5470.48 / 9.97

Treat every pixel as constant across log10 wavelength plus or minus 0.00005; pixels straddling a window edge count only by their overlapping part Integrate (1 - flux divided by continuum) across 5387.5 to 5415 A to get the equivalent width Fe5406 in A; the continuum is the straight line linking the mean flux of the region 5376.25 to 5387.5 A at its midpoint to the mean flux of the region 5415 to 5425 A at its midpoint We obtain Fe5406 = 1.9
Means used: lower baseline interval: 9.85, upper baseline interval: 9.73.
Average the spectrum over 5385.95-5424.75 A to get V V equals 9.3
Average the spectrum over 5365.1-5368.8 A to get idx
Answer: 9.84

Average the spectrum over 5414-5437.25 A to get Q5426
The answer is 9.41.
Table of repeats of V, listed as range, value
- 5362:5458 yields 9.39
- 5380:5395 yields 9.4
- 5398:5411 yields 9.16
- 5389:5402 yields 8.94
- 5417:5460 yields 9.37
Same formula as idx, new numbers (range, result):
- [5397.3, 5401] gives 9.2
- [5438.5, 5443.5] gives 9.77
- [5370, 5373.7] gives 9.04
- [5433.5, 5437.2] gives 9.02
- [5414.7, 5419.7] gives 9.89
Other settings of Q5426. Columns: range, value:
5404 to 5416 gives 9.39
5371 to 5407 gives 9.28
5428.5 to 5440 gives 9.12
